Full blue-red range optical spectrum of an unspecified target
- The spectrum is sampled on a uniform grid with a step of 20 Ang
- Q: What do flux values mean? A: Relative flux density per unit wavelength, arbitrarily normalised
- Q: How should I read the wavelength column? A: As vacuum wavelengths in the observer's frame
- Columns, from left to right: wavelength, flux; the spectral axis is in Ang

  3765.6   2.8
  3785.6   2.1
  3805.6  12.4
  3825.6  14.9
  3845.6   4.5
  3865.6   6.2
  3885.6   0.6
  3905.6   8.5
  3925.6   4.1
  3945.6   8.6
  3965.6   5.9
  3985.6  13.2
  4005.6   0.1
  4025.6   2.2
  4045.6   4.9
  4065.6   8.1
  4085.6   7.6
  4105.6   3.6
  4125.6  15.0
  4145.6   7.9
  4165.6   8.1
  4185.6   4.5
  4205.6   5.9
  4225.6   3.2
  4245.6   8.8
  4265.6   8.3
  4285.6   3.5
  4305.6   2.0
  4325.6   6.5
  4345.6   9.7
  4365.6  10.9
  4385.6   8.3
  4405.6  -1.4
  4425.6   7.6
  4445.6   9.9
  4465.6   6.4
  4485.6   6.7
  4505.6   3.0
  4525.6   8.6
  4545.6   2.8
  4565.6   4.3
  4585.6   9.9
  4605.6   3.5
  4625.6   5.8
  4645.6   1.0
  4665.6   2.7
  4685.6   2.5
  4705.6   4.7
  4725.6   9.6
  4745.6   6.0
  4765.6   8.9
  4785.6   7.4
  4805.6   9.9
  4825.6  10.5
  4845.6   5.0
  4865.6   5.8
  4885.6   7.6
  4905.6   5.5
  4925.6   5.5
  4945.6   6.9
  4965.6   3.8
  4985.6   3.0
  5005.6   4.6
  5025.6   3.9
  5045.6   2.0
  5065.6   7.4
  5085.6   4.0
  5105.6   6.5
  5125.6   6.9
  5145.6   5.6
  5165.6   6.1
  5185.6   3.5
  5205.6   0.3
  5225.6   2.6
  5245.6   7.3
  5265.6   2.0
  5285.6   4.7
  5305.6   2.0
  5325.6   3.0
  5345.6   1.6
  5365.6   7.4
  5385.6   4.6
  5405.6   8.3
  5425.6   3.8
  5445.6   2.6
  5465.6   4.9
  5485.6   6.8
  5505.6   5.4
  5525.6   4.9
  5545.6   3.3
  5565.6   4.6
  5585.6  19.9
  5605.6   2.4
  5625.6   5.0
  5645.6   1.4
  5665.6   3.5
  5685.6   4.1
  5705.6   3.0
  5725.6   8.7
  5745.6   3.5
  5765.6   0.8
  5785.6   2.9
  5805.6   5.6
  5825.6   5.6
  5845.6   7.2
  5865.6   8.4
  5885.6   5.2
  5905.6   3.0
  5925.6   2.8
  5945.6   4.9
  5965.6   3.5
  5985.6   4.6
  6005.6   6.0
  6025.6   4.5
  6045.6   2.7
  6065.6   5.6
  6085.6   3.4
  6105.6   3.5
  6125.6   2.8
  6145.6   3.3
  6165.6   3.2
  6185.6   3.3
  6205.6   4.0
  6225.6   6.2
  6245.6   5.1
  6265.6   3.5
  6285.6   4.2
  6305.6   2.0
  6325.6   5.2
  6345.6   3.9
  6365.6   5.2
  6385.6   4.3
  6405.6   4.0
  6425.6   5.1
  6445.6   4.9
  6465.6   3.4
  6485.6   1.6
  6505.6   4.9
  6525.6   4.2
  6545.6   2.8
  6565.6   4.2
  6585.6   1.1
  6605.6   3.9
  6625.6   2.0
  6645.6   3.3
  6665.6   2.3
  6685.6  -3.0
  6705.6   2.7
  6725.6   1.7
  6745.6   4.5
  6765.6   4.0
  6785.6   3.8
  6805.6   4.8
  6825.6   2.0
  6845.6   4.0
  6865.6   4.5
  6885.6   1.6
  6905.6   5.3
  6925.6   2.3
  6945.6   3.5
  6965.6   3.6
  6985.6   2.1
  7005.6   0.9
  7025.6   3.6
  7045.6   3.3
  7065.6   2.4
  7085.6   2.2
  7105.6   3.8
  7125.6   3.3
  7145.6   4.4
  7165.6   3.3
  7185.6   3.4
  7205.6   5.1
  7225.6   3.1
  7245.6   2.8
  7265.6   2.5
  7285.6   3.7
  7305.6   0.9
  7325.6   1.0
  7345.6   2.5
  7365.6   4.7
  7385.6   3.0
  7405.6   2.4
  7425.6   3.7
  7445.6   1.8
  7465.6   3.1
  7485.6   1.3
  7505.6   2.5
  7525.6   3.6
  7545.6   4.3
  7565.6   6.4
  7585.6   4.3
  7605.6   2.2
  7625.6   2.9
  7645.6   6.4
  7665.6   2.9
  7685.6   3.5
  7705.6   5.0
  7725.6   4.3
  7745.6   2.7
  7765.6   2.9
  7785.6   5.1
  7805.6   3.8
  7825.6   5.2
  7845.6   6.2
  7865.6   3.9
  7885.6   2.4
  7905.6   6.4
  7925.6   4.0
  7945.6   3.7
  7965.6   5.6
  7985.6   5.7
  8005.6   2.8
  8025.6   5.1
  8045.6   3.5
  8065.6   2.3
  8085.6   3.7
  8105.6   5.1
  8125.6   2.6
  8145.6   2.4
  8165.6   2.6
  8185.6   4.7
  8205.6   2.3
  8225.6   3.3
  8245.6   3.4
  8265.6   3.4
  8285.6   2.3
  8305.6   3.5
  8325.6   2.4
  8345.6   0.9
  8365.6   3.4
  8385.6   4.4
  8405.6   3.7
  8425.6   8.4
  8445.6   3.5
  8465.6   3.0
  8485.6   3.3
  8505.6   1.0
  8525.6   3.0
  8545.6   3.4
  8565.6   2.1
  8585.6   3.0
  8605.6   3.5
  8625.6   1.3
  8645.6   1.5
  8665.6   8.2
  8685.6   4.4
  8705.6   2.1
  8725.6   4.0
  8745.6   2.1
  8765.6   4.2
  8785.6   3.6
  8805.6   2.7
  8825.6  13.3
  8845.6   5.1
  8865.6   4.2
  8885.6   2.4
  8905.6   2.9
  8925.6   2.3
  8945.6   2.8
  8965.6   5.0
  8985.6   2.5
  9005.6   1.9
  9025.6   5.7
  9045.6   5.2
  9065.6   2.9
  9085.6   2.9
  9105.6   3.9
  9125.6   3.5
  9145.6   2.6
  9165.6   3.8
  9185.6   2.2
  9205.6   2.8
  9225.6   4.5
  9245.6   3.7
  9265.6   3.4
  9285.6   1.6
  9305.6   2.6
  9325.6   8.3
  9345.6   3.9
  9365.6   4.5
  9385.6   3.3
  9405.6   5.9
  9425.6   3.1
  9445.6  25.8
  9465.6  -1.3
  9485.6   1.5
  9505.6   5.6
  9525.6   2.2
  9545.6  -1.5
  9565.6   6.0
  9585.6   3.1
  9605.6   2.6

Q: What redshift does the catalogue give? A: 1.369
